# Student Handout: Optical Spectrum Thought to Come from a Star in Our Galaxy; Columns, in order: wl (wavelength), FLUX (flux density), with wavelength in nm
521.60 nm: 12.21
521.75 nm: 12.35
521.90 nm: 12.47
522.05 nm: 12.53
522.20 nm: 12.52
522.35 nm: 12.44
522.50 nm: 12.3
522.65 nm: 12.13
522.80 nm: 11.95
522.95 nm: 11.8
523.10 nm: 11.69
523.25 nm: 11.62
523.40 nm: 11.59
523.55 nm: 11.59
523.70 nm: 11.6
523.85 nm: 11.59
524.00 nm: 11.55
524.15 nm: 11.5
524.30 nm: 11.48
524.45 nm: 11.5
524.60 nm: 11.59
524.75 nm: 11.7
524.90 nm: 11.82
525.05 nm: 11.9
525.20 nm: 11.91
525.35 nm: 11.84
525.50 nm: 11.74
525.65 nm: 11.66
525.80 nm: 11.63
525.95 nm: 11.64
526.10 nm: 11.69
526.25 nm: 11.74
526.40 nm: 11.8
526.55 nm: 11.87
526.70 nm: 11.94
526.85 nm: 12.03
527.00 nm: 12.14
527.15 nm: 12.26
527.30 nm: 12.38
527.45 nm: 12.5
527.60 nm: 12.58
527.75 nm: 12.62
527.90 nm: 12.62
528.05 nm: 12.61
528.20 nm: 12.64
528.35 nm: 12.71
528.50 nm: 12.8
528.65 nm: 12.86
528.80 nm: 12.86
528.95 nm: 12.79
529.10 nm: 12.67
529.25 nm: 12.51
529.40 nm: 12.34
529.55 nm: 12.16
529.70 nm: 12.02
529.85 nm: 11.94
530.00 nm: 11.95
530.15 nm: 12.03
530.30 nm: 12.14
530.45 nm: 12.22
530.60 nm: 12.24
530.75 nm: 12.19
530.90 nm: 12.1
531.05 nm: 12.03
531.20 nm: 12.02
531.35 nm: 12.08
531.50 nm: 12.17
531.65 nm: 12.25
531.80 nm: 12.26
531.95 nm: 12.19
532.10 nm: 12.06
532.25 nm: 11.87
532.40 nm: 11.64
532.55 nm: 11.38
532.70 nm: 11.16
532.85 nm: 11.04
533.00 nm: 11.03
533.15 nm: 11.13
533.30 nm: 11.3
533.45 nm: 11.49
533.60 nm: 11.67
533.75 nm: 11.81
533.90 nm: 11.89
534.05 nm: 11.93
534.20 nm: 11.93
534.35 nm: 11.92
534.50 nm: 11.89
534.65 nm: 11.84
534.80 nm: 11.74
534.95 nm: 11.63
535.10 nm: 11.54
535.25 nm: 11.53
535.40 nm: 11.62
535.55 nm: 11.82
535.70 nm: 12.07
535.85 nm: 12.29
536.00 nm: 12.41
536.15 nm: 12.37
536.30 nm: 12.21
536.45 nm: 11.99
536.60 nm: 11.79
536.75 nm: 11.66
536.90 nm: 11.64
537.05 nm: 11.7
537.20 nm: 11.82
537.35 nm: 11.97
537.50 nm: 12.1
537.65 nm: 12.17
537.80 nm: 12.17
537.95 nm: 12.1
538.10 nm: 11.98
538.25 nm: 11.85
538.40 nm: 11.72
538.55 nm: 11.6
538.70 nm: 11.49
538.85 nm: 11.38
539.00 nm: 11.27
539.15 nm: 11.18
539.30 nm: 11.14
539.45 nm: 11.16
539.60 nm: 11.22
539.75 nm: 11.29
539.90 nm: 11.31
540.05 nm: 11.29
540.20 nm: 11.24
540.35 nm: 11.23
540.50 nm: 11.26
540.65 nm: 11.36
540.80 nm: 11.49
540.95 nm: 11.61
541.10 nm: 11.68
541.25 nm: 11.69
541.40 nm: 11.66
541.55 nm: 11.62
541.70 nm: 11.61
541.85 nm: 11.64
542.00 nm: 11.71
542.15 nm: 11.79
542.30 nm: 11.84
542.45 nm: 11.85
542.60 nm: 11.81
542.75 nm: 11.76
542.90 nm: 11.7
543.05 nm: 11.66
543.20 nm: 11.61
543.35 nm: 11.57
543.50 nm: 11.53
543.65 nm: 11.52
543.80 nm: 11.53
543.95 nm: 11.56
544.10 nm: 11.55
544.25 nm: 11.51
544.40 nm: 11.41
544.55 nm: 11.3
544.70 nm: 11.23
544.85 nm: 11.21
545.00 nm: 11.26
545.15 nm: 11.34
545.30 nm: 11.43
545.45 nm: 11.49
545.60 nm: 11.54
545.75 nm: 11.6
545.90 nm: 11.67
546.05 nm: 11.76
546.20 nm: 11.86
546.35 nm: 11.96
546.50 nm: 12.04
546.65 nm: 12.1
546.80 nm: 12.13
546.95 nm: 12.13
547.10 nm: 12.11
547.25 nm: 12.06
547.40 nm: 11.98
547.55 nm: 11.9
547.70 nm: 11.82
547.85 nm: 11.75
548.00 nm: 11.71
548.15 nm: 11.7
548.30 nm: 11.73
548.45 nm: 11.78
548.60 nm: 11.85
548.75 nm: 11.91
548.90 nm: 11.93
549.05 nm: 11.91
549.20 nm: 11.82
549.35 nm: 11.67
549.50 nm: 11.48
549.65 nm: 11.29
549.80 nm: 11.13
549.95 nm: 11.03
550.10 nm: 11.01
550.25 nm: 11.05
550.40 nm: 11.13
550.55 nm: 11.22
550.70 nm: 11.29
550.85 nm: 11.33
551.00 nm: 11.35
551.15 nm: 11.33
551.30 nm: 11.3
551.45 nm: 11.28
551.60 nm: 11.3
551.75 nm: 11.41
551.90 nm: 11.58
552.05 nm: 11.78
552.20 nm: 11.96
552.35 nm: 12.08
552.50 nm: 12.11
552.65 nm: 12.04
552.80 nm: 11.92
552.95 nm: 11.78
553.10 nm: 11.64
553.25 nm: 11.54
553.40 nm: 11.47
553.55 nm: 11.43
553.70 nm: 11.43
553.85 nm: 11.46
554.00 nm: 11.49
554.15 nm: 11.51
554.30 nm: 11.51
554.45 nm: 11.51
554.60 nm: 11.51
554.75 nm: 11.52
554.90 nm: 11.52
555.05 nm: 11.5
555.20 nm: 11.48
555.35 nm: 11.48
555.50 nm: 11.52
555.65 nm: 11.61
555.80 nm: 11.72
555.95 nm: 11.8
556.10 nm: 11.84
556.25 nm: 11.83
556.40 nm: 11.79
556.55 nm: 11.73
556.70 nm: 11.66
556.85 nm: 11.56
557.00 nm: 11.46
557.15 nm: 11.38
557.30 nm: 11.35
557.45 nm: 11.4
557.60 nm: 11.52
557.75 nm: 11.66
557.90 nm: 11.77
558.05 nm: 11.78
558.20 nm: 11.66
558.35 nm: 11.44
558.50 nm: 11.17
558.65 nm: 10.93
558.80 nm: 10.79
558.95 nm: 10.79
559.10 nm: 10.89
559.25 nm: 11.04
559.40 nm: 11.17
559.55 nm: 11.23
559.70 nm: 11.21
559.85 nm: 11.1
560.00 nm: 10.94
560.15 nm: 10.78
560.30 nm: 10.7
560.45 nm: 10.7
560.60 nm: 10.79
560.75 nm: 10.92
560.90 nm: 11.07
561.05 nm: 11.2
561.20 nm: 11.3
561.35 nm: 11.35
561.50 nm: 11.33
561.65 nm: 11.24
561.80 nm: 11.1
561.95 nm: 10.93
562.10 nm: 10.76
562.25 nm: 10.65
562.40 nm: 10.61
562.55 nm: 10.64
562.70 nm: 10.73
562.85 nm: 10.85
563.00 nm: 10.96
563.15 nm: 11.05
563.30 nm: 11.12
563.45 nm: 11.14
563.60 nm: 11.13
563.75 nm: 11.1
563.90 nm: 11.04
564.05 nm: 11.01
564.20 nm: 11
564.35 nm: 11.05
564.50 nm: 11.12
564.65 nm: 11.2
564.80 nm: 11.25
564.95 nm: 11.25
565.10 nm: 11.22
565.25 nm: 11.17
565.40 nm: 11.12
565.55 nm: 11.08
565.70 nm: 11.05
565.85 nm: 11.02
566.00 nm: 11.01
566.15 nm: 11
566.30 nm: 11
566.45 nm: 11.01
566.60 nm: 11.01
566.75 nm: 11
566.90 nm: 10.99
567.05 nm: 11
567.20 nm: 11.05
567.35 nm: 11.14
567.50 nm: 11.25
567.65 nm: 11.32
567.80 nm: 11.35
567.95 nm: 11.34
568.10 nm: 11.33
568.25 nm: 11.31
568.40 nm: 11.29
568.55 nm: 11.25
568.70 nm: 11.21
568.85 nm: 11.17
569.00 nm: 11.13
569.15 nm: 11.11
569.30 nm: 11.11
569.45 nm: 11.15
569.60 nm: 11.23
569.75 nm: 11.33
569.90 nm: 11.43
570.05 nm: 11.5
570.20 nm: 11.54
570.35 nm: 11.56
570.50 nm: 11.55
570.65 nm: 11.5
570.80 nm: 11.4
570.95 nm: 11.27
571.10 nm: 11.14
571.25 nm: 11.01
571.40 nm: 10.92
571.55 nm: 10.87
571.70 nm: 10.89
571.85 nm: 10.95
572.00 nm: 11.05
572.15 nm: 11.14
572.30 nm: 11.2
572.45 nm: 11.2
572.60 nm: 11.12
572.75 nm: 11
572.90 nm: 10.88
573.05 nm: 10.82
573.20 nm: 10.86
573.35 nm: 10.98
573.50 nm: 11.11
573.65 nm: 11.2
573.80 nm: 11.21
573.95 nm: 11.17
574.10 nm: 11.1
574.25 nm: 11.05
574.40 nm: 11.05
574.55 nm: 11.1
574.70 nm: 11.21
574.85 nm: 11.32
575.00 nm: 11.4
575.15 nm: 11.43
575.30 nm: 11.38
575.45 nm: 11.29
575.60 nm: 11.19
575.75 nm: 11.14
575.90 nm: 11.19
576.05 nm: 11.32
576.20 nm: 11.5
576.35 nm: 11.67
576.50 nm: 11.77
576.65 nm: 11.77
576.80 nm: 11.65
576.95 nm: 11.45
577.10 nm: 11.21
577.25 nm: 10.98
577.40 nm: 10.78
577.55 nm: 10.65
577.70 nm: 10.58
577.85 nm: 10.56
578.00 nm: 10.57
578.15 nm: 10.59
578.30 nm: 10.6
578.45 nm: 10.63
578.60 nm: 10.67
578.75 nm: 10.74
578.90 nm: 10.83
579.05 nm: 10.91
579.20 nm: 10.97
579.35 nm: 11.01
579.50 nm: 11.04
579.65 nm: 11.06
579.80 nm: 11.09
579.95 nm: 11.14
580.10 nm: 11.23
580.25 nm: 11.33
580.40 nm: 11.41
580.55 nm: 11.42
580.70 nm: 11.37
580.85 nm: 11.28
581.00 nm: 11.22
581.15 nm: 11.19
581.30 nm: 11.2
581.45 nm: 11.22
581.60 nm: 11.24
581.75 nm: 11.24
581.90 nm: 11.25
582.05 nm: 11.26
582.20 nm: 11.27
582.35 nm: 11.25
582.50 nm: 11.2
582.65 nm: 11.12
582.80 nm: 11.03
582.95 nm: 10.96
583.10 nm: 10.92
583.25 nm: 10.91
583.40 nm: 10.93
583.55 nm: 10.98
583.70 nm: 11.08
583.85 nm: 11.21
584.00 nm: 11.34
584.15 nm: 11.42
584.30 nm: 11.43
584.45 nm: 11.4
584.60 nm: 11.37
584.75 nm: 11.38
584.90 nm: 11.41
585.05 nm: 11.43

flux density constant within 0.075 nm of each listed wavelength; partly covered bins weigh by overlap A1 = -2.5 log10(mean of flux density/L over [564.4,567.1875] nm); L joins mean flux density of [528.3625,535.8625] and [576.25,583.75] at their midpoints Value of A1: 0.03 mag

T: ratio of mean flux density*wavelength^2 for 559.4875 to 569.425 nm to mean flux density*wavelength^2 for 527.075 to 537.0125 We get 1.0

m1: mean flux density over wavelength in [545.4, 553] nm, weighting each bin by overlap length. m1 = 11.7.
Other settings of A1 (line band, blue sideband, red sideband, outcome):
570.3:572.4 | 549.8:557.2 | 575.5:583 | 0.01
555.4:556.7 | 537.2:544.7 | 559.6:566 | -0.05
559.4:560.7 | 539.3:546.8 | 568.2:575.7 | 0.04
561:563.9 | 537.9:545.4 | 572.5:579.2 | 0.02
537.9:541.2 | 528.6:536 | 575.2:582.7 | 0.03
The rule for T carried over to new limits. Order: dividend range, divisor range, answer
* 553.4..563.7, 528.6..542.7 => 1.04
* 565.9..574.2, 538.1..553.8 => 1.05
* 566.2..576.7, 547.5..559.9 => 1.04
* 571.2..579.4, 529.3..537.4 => 1.08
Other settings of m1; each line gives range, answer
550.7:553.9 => 11.6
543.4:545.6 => 11.4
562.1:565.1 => 11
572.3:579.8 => 11.1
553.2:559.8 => 11.5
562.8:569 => 11.1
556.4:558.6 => 11.5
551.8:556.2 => 11.6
